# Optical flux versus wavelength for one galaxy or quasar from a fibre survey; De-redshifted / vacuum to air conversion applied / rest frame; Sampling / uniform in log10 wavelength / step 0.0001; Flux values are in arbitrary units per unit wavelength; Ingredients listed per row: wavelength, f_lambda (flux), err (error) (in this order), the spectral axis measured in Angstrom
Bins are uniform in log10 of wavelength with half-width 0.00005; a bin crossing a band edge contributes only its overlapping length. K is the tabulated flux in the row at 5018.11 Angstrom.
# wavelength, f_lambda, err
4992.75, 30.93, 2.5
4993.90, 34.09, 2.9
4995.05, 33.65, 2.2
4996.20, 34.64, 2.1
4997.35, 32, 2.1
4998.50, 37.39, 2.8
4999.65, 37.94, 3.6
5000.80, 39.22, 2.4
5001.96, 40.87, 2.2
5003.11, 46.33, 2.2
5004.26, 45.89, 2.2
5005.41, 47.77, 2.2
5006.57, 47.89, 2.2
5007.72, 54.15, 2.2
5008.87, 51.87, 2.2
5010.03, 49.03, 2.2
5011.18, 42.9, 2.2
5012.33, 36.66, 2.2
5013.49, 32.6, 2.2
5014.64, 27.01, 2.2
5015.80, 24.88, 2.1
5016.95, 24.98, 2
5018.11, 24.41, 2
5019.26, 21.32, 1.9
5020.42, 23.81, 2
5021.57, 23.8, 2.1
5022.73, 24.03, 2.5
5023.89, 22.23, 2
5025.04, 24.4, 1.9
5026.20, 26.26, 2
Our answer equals 24.41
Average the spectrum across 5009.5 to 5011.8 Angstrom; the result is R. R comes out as 45.9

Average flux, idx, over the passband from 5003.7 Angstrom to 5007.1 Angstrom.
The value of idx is 47.1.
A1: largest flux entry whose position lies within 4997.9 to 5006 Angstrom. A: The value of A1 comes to 47.77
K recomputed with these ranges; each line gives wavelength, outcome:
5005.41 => 47.77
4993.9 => 34.09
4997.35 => 32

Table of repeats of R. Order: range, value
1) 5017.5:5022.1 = 23.4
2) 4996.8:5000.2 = 35.8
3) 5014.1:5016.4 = 25.9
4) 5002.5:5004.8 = 46.1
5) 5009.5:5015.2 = 37.6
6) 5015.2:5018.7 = 24.8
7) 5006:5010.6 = 50.7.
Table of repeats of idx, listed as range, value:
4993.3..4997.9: 33.6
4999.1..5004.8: 42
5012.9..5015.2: 29.8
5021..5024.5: 23.4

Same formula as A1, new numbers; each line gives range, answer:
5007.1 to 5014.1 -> 54.15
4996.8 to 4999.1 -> 37.39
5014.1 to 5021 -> 27.01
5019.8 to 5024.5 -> 24.03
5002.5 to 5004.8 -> 46.33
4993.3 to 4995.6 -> 34.09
